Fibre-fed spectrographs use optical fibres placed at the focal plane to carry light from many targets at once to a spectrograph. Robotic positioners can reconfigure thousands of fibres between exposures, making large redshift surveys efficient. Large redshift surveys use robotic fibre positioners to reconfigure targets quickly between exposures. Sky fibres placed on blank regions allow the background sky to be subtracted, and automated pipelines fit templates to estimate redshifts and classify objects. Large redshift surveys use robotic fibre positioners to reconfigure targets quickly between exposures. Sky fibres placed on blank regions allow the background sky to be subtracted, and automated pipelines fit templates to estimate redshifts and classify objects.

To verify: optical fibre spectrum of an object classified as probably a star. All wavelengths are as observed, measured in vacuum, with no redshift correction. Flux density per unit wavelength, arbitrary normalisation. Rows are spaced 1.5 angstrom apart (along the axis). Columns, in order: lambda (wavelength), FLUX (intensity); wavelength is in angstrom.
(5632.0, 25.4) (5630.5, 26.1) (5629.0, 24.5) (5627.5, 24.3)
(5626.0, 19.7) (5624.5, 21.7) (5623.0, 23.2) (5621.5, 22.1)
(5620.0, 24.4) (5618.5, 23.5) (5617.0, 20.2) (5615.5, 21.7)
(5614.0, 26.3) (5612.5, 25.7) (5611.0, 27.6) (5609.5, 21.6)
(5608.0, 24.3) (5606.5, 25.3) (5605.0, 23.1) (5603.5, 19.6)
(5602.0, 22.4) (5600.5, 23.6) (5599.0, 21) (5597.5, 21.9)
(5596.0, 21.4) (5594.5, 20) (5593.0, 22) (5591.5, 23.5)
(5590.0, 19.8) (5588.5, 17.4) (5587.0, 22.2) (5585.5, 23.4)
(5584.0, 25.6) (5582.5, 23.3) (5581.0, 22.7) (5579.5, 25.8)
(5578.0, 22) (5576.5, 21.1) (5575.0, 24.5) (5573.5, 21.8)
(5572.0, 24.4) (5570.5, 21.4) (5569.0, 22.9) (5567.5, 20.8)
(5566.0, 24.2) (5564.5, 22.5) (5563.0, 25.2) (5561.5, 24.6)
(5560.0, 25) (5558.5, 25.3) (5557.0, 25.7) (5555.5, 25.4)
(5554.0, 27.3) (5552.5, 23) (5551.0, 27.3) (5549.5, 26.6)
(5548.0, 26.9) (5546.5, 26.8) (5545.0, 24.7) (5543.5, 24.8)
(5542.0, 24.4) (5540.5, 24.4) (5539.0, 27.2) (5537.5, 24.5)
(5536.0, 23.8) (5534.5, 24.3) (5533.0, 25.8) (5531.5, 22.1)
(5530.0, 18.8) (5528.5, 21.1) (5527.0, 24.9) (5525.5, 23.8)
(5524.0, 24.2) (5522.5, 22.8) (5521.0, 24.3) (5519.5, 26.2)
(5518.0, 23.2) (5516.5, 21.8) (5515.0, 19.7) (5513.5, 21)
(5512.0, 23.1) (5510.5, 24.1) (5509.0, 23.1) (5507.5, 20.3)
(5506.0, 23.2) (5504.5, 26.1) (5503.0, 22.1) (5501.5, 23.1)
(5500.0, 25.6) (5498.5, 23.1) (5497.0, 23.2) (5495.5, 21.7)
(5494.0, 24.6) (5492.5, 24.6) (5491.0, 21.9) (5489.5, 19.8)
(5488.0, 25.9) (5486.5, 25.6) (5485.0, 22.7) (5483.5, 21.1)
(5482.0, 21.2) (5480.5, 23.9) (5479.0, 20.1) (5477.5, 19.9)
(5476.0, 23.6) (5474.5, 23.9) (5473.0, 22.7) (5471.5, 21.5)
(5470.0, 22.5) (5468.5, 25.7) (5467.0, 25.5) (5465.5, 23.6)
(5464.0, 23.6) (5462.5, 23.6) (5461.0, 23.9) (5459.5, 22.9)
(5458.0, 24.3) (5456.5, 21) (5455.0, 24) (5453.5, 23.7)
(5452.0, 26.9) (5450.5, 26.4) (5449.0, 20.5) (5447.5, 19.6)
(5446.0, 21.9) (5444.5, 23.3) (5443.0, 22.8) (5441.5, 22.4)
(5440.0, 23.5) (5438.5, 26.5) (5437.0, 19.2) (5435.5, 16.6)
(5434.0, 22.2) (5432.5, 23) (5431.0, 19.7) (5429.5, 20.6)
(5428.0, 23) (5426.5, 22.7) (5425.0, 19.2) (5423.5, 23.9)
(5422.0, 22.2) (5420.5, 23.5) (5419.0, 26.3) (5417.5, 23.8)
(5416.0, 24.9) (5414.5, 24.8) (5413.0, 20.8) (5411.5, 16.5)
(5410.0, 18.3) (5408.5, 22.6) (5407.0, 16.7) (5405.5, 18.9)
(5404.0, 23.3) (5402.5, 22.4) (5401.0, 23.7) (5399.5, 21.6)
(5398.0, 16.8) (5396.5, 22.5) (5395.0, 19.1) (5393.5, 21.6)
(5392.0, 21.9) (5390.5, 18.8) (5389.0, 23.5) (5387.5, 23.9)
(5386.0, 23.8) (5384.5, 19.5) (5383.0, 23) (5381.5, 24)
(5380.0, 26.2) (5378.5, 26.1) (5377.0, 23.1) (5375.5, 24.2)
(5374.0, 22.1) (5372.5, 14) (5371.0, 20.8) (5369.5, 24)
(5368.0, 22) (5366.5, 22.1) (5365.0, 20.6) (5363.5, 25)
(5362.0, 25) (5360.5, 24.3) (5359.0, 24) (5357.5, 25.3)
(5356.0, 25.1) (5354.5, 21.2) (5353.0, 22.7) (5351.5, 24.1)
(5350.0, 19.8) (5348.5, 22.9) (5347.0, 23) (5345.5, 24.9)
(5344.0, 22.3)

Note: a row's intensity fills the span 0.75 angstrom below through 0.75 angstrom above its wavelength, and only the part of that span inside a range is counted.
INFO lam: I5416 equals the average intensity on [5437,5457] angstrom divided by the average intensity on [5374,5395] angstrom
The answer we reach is 1.0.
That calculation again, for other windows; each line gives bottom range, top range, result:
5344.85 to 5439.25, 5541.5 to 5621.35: 1.06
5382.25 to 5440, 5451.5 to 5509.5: 1.07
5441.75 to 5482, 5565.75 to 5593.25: 0.98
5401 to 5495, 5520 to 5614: 1.05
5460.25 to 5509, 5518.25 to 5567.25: 1.06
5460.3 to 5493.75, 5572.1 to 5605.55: 0.96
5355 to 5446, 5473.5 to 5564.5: 1.07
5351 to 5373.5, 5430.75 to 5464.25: 1.00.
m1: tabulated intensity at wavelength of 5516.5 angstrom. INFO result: 21.8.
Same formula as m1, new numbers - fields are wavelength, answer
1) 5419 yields 26.3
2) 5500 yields 25.6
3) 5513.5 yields 21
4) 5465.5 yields 23.6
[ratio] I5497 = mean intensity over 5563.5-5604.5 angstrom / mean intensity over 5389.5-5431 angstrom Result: 1.04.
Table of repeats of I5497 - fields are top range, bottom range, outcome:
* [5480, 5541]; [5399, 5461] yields 1.05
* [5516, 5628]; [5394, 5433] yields 1.09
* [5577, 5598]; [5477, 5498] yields 0.98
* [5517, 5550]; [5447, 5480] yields 1.05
